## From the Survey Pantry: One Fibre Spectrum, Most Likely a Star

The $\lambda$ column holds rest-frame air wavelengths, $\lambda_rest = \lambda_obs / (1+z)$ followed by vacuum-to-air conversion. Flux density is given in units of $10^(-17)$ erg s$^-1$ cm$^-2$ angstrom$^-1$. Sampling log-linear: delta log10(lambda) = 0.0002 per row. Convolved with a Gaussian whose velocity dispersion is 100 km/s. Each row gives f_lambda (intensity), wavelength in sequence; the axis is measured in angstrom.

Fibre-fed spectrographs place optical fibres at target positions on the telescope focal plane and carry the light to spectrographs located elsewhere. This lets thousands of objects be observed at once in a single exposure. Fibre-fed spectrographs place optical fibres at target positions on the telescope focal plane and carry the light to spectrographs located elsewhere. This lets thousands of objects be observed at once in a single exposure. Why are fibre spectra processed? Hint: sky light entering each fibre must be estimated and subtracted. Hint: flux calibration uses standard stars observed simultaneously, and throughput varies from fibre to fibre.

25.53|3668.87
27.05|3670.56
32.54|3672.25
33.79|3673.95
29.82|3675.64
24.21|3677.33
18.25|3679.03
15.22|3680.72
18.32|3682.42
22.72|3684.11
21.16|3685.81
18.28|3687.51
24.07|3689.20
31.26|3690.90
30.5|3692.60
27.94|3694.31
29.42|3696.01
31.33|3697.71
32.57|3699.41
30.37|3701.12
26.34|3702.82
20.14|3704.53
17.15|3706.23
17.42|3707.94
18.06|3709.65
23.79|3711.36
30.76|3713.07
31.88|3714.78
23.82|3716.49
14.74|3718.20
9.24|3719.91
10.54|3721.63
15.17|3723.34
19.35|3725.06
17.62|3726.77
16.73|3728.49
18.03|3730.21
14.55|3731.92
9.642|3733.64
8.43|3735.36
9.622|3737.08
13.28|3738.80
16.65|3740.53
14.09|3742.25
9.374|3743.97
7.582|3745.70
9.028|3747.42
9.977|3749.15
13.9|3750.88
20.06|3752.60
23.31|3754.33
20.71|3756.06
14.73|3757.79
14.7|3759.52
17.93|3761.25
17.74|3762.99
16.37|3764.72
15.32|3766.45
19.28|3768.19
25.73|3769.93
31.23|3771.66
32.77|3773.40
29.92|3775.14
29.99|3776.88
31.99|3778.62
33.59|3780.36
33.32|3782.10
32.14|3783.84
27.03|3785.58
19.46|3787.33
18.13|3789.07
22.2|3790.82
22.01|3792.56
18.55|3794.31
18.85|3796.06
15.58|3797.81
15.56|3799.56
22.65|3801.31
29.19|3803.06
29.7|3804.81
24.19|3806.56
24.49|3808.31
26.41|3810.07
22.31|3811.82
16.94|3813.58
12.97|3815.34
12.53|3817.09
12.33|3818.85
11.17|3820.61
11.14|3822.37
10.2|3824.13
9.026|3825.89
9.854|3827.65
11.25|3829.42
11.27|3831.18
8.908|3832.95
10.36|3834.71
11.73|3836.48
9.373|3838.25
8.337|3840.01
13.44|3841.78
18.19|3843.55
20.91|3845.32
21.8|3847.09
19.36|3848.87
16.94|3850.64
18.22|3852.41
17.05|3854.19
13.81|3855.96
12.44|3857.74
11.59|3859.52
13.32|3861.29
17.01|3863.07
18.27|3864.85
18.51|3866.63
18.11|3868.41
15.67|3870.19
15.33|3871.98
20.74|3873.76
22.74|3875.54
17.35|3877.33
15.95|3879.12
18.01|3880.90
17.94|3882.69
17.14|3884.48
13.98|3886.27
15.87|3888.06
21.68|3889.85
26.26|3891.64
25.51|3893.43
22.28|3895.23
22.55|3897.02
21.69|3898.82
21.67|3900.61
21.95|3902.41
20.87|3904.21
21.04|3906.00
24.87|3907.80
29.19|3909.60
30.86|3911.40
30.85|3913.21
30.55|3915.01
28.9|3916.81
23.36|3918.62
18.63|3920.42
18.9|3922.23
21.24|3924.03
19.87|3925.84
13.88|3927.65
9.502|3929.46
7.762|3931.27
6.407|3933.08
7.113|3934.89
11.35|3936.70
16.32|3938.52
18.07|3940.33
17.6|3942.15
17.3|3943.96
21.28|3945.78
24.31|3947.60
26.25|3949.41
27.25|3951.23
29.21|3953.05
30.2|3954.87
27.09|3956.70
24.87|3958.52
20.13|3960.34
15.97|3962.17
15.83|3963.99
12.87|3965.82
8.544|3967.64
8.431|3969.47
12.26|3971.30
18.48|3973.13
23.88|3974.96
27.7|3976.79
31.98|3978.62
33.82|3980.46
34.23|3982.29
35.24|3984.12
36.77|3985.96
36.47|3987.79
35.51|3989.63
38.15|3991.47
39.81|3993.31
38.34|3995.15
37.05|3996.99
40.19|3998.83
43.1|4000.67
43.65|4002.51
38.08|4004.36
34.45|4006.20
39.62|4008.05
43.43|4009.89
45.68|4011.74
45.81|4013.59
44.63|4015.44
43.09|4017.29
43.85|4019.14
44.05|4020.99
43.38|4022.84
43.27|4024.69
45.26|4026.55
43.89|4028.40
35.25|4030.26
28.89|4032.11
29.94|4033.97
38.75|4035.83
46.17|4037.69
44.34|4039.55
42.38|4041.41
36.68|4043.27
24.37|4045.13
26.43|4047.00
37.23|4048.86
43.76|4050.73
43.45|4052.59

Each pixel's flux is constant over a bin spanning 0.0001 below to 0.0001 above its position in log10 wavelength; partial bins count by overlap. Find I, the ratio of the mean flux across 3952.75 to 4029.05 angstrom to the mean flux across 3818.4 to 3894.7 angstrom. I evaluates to 2.14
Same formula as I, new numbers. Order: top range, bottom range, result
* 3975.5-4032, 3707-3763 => 2.44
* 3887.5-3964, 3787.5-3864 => 1.30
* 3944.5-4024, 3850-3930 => 1.60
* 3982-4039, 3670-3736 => 1.81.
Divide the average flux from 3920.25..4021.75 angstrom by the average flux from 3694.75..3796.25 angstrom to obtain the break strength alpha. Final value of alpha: 1.3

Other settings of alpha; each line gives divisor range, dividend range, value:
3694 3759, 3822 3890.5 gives 0.83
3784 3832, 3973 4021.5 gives 2.09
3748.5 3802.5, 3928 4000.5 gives 1.08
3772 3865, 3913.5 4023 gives 1.47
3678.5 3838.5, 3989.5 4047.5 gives 2.05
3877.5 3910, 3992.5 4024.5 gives 2.00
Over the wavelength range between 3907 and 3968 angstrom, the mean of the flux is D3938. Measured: 20.3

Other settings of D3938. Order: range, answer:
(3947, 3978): 20.8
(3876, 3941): 19.7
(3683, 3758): 19.2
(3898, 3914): 24.8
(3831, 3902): 17.1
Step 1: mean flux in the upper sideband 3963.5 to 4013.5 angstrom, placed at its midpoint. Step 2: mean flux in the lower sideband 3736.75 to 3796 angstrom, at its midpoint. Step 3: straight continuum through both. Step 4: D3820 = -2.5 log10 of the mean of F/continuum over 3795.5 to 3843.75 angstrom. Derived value 0.42 mag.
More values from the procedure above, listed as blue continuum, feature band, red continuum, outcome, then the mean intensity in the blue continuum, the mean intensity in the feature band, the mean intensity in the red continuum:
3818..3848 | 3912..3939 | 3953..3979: -0.02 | 12.3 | 17.8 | 20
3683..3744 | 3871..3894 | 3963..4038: 0.45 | 20.3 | 19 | 34.8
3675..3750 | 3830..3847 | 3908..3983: 0.48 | 19.5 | 12.9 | 20.8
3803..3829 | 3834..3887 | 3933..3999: 0.19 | 17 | 16.2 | 24.6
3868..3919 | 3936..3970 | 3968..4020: 0.44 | 21.9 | 19.8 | 35.2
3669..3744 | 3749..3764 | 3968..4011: 0.32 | 21.2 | 17.3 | 33.3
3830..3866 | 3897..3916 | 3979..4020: -0.04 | 14.6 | 25.2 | 39.5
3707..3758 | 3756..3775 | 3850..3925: -0.23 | 16.1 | 20.9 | 20.2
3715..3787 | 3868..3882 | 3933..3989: 0.16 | 18.9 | 18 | 22.2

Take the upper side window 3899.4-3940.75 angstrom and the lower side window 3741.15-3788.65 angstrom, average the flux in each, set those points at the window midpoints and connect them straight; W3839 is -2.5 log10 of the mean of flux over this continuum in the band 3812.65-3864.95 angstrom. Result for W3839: 0.44 mag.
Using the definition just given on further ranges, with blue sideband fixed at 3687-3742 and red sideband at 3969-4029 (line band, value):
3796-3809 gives 0.13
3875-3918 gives 0.35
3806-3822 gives 0.42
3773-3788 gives -0.23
